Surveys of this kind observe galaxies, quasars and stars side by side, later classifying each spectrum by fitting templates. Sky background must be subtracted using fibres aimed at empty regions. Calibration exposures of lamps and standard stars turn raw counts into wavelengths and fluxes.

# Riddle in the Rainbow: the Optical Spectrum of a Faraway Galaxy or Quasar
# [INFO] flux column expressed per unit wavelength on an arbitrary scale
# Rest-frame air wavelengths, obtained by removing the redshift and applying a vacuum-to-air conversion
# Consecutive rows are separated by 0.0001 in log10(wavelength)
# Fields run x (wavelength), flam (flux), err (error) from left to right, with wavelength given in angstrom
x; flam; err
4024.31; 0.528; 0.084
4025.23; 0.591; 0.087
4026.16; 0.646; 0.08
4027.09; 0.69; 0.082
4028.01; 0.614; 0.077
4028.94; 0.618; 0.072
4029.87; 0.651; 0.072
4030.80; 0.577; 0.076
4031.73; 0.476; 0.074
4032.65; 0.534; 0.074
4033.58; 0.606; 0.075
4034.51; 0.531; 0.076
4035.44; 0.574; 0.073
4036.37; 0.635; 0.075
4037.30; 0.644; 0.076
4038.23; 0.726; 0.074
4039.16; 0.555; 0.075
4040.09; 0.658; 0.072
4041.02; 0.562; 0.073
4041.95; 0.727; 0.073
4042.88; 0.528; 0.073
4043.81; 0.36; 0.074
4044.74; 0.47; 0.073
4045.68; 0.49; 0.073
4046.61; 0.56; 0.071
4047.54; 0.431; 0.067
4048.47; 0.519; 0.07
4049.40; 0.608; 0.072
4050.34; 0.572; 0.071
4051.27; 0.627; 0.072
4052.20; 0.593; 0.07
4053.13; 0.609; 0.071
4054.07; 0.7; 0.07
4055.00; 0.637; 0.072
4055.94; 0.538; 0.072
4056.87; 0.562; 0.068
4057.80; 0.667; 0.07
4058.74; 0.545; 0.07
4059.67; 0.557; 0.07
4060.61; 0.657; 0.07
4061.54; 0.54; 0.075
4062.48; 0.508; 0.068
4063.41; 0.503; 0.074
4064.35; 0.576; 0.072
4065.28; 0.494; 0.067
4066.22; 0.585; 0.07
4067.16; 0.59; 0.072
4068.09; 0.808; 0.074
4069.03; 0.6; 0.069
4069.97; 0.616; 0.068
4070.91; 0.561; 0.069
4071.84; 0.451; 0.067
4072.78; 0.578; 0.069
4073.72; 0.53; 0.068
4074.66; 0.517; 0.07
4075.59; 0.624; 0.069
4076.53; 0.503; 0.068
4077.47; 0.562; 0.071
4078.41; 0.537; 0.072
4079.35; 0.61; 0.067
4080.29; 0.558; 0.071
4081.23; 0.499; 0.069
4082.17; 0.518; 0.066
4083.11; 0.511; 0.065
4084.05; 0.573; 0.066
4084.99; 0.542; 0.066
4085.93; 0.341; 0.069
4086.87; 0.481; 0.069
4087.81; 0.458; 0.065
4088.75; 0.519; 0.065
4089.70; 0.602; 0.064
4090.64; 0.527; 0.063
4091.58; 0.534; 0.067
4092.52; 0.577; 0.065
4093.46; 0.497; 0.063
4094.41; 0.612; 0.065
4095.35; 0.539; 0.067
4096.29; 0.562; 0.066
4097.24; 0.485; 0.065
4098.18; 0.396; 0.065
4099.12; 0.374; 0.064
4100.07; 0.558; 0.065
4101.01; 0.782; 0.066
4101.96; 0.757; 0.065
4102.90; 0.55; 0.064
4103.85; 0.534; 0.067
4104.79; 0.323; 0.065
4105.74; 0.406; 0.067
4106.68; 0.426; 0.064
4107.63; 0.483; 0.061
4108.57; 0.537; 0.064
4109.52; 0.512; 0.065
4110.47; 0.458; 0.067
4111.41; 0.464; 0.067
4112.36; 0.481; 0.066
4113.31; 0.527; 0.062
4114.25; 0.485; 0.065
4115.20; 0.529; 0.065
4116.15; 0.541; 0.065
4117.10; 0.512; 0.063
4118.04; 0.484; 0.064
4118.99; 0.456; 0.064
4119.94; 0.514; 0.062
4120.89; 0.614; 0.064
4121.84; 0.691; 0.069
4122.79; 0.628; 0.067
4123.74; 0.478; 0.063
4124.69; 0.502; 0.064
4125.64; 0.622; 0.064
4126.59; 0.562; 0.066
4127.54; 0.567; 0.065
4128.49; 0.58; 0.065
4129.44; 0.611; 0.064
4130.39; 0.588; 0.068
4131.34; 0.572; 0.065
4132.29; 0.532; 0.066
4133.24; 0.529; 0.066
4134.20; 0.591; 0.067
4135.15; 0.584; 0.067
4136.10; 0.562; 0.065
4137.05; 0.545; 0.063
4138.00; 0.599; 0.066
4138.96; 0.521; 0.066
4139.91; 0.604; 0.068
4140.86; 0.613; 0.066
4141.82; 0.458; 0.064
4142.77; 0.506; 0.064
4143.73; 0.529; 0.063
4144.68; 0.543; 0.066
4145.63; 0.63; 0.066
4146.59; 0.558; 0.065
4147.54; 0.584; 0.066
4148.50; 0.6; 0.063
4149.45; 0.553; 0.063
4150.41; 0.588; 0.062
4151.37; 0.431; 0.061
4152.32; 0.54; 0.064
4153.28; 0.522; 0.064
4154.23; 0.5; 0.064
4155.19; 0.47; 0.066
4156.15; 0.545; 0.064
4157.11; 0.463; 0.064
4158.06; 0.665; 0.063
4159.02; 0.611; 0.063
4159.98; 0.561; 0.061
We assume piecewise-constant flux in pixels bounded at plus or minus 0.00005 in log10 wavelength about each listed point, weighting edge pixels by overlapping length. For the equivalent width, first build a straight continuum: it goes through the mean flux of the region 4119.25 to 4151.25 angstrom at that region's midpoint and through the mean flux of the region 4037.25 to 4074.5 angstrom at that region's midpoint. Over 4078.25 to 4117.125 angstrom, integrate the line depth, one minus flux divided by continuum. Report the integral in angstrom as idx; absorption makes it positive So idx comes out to 3.6 angstrom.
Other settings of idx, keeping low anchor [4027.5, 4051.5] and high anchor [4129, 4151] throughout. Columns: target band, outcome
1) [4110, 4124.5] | 1.08 angstrom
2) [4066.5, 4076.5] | -0.26 angstrom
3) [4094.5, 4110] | 1.38 angstrom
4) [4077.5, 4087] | 0.80 angstrom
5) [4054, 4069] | -0.51 angstrom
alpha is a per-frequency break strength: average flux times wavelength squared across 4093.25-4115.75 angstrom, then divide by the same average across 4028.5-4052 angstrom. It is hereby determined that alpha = 0.9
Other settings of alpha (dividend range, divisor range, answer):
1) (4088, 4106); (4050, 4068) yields 0.93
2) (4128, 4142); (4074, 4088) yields 1.11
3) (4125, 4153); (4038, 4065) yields 1.03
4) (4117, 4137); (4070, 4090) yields 1.09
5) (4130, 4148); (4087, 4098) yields 1.08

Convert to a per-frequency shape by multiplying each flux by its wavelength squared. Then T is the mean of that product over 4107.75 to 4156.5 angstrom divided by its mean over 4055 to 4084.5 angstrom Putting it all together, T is 0.99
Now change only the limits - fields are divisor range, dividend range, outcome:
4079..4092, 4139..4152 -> 1.10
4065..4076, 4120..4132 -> 1.03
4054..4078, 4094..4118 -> 0.91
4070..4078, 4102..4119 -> 0.92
